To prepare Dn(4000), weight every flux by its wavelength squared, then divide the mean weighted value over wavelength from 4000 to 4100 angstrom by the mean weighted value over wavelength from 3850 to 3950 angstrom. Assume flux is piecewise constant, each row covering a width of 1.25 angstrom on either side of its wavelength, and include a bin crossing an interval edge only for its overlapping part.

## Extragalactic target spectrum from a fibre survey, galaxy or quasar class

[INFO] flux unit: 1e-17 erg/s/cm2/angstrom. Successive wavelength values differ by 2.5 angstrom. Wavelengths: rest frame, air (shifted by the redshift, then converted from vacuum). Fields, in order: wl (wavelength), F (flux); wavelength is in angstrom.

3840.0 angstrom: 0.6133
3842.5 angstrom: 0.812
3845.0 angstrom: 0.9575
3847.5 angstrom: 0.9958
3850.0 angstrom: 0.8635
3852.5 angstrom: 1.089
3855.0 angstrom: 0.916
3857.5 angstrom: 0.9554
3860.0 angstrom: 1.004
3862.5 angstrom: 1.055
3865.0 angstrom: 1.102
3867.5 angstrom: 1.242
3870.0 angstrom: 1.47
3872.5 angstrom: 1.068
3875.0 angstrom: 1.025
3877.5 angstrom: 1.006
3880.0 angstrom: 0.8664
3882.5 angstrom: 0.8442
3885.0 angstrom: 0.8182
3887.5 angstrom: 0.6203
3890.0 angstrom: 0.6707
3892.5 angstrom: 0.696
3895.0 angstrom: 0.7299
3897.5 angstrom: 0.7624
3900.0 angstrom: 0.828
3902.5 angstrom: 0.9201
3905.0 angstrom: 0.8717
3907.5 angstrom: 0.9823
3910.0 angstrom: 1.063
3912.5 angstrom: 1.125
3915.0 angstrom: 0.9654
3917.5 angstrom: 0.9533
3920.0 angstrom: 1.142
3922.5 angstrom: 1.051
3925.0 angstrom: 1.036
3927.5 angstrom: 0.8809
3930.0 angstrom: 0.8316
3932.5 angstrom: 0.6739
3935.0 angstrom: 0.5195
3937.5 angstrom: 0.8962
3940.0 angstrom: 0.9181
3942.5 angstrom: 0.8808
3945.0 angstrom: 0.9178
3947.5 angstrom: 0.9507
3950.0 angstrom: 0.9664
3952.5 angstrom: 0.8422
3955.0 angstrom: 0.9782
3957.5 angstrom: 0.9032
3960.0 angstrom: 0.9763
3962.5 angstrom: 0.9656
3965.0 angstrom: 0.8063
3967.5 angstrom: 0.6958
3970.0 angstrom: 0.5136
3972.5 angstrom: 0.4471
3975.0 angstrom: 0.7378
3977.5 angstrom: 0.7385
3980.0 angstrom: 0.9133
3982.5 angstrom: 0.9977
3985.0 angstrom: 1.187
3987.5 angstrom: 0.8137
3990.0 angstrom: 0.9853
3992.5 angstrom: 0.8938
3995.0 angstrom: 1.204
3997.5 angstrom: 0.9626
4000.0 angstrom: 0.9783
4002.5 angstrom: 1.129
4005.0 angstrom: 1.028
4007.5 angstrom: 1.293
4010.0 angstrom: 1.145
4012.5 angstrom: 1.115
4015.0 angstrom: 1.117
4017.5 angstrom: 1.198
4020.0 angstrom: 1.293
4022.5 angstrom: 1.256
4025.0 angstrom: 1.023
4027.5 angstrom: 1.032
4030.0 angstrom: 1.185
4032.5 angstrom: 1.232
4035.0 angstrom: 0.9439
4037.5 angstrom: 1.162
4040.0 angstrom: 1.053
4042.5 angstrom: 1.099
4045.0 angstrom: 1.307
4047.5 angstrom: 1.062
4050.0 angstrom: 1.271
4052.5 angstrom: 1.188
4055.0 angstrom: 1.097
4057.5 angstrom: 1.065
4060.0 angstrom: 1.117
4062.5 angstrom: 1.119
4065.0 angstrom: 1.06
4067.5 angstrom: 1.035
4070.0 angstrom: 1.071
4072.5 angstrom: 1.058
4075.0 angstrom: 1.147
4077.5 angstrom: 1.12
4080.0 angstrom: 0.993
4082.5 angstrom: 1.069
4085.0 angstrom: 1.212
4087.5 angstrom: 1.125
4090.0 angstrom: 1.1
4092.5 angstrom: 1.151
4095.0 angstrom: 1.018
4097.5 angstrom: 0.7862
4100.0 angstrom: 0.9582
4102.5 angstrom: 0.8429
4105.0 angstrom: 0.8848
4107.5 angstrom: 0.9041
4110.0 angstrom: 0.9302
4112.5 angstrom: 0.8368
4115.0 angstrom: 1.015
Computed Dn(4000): 1.3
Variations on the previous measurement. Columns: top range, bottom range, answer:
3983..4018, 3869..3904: 1.30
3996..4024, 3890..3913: 1.39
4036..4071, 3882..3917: 1.42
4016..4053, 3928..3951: 1.44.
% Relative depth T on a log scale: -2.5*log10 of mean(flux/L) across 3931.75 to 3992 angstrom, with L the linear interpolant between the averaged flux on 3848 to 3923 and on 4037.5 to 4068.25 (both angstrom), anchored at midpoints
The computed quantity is 0.22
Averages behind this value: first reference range 0.956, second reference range 1.13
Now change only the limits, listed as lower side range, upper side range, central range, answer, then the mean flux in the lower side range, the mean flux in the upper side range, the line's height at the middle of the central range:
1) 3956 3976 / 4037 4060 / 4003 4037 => -0.137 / 0.759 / 1.14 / 1.01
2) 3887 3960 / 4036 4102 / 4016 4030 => -0.135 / 0.886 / 1.09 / 1.03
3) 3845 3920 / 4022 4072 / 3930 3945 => 0.258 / 0.952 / 1.12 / 1.01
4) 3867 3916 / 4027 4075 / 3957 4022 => 0.084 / 0.924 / 1.12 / 1.04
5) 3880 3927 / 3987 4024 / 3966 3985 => 0.352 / 0.892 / 1.1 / 1.04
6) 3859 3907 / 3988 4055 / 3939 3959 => 0.109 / 0.927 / 1.12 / 1.02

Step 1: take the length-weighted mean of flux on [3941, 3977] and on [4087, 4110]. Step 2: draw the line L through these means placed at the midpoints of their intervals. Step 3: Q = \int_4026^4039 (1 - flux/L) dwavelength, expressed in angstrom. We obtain -3.00 angstrom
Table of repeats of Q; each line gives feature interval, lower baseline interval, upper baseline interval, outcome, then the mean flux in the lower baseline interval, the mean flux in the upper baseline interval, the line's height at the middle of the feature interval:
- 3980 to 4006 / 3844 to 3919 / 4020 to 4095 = 1.1 angstrom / 0.949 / 1.12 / 1.06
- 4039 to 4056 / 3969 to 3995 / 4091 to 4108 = -4.9 angstrom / 0.844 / 0.939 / 0.897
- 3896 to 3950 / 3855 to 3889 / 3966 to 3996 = 0.7 angstrom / 1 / 0.841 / 0.926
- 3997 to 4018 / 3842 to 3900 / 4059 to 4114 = -2.5 angstrom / 0.937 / 1.02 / 0.992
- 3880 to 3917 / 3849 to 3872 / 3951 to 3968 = 5.6 angstrom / 1.08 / 0.891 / 1.01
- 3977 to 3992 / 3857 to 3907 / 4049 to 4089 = 1.2 angstrom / 0.928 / 1.11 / 1.03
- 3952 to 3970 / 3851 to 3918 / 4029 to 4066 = 3.1 angstrom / 0.95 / 1.13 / 1.03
